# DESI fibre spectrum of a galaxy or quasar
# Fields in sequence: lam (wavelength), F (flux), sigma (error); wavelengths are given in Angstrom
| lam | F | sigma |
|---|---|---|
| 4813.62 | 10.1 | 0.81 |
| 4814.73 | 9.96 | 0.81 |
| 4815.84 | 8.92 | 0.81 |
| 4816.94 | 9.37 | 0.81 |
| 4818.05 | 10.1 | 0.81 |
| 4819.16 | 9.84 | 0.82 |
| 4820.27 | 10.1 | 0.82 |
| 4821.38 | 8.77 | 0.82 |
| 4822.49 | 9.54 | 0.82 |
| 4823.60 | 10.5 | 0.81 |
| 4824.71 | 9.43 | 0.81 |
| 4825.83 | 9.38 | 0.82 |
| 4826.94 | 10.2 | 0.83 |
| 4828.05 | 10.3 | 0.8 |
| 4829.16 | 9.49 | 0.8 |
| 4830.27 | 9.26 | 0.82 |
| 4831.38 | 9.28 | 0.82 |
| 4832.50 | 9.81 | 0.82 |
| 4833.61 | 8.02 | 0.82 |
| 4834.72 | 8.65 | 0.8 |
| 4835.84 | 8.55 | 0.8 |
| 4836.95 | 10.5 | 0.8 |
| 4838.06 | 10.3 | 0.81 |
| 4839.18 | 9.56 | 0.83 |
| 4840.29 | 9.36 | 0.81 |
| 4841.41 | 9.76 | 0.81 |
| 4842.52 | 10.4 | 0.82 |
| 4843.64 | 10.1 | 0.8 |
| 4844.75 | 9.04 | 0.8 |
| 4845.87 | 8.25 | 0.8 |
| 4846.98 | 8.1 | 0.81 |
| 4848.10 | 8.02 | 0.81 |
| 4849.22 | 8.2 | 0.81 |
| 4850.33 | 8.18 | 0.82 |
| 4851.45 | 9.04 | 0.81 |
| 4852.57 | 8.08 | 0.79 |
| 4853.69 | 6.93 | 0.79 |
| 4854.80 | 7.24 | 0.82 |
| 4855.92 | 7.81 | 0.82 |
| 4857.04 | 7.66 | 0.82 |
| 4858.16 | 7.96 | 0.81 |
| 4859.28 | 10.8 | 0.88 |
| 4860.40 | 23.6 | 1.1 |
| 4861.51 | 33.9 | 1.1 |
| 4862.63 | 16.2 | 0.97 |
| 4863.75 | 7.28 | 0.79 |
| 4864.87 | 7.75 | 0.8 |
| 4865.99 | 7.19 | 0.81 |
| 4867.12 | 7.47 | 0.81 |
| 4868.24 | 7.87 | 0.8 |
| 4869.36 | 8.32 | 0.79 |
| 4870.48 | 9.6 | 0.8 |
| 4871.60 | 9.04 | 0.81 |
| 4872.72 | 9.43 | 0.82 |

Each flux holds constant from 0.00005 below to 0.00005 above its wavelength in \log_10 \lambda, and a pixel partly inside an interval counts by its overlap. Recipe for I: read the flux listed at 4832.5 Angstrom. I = 9.81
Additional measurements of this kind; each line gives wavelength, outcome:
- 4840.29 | 9.36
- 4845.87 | 8.25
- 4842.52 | 10.4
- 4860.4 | 23.6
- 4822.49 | 9.54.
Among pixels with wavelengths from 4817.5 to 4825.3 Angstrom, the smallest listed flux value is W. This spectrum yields 8.77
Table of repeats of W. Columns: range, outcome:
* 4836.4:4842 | 9.36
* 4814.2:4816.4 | 8.92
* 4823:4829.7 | 9.38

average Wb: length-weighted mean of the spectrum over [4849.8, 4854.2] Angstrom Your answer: 8.05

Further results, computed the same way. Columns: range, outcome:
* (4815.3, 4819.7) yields 9.58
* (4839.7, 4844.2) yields 9.91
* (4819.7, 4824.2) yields 9.73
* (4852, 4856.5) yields 7.52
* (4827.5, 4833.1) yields 9.62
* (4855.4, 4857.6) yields 7.72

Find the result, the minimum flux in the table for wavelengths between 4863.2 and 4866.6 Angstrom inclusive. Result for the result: 7.19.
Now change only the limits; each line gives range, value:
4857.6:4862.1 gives 7.96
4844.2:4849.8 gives 8.02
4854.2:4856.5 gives 7.24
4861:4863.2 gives 16.2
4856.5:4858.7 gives 7.66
